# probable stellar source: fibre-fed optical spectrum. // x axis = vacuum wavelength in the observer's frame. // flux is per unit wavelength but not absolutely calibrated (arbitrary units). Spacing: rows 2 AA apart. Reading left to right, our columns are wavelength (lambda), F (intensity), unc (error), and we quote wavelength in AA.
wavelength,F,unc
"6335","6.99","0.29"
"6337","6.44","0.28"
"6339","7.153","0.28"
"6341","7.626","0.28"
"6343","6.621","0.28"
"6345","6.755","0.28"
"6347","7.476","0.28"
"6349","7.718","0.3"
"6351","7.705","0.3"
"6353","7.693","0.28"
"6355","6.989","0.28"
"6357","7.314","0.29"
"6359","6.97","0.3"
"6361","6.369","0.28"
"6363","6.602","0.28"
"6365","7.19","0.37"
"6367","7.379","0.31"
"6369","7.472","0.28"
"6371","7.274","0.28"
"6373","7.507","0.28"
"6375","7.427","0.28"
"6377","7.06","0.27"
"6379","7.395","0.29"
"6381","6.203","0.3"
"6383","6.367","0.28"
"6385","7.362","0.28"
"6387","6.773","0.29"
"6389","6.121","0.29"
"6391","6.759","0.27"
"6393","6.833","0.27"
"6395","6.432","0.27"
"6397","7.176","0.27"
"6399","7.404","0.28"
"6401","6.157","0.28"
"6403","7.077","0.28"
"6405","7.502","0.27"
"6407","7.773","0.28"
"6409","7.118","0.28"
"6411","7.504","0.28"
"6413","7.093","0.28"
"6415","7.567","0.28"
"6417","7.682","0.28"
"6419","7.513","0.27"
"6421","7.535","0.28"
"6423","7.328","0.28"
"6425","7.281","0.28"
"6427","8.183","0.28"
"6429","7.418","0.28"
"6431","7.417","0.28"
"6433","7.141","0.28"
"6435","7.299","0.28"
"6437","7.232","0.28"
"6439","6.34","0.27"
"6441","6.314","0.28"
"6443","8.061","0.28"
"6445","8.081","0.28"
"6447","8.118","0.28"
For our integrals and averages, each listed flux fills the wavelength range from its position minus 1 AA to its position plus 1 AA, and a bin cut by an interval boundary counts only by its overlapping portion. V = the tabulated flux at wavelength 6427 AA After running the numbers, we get 8.183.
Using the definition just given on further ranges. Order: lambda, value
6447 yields 8.118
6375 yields 7.427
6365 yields 7.19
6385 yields 7.362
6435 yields 7.299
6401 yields 6.157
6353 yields 7.693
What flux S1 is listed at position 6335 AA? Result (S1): 6.99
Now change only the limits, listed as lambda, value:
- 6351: 7.705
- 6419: 7.513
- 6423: 7.328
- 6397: 7.176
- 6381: 6.203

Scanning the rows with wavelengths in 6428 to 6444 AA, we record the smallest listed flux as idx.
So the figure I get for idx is 6.314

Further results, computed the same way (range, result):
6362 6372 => 6.602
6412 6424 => 7.093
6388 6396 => 6.121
